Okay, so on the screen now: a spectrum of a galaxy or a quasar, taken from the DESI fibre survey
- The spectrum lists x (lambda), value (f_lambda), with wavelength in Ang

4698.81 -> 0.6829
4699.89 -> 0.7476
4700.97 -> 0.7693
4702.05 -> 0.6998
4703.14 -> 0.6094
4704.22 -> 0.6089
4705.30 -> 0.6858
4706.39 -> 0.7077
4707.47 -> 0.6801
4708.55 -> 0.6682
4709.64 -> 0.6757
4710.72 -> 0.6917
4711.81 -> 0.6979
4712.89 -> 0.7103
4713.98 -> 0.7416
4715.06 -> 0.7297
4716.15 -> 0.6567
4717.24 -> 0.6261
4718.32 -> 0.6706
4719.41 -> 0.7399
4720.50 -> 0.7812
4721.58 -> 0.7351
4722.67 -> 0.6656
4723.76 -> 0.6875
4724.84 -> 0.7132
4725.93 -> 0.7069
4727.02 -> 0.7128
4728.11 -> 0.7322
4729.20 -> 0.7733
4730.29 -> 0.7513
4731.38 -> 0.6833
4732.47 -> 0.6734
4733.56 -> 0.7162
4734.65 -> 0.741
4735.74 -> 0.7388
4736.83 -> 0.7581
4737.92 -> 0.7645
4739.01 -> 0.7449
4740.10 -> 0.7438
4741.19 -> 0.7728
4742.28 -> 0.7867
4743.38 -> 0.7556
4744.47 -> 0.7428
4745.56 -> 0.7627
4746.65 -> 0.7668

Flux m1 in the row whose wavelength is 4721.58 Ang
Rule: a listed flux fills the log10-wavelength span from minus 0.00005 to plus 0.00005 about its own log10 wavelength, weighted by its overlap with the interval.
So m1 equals 0.7351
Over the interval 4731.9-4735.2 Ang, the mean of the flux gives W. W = 0.71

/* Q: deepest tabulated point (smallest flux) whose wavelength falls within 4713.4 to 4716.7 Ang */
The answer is 0.6567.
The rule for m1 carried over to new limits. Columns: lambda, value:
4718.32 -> 0.6706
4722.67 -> 0.6656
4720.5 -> 0.7812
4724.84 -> 0.7132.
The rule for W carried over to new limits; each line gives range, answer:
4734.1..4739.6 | 0.75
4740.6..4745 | 0.764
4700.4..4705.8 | 0.675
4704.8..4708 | 0.691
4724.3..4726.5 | 0.71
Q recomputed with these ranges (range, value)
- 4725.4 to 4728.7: 0.7069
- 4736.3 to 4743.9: 0.7438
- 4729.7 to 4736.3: 0.6734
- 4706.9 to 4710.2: 0.6682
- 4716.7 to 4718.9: 0.6261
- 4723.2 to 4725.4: 0.6875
